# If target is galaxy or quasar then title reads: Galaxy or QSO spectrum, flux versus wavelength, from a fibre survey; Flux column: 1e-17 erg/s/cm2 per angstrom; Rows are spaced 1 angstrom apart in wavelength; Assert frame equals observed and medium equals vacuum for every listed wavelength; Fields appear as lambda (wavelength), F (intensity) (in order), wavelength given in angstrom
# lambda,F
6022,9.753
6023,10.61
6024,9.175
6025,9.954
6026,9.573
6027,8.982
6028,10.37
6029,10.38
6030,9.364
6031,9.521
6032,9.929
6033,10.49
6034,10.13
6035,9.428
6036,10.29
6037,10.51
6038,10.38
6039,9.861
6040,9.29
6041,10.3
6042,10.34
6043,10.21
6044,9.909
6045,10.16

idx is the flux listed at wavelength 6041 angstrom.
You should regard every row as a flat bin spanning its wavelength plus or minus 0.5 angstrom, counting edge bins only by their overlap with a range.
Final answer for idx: 10.3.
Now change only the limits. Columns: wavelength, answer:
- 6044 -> 9.909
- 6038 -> 10.38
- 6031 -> 9.521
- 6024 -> 9.175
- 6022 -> 9.753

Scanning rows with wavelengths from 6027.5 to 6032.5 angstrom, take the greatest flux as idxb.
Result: 10.38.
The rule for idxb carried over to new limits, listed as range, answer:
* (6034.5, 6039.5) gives 10.51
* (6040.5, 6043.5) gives 10.34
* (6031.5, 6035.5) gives 10.49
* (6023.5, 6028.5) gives 10.37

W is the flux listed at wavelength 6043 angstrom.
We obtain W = 10.21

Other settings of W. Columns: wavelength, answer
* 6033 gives 10.49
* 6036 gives 10.29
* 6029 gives 10.38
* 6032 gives 9.929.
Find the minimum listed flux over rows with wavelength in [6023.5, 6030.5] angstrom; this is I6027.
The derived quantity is 8.982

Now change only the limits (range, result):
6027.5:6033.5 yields 9.364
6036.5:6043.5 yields 9.29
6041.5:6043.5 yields 10.21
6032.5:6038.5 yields 9.428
